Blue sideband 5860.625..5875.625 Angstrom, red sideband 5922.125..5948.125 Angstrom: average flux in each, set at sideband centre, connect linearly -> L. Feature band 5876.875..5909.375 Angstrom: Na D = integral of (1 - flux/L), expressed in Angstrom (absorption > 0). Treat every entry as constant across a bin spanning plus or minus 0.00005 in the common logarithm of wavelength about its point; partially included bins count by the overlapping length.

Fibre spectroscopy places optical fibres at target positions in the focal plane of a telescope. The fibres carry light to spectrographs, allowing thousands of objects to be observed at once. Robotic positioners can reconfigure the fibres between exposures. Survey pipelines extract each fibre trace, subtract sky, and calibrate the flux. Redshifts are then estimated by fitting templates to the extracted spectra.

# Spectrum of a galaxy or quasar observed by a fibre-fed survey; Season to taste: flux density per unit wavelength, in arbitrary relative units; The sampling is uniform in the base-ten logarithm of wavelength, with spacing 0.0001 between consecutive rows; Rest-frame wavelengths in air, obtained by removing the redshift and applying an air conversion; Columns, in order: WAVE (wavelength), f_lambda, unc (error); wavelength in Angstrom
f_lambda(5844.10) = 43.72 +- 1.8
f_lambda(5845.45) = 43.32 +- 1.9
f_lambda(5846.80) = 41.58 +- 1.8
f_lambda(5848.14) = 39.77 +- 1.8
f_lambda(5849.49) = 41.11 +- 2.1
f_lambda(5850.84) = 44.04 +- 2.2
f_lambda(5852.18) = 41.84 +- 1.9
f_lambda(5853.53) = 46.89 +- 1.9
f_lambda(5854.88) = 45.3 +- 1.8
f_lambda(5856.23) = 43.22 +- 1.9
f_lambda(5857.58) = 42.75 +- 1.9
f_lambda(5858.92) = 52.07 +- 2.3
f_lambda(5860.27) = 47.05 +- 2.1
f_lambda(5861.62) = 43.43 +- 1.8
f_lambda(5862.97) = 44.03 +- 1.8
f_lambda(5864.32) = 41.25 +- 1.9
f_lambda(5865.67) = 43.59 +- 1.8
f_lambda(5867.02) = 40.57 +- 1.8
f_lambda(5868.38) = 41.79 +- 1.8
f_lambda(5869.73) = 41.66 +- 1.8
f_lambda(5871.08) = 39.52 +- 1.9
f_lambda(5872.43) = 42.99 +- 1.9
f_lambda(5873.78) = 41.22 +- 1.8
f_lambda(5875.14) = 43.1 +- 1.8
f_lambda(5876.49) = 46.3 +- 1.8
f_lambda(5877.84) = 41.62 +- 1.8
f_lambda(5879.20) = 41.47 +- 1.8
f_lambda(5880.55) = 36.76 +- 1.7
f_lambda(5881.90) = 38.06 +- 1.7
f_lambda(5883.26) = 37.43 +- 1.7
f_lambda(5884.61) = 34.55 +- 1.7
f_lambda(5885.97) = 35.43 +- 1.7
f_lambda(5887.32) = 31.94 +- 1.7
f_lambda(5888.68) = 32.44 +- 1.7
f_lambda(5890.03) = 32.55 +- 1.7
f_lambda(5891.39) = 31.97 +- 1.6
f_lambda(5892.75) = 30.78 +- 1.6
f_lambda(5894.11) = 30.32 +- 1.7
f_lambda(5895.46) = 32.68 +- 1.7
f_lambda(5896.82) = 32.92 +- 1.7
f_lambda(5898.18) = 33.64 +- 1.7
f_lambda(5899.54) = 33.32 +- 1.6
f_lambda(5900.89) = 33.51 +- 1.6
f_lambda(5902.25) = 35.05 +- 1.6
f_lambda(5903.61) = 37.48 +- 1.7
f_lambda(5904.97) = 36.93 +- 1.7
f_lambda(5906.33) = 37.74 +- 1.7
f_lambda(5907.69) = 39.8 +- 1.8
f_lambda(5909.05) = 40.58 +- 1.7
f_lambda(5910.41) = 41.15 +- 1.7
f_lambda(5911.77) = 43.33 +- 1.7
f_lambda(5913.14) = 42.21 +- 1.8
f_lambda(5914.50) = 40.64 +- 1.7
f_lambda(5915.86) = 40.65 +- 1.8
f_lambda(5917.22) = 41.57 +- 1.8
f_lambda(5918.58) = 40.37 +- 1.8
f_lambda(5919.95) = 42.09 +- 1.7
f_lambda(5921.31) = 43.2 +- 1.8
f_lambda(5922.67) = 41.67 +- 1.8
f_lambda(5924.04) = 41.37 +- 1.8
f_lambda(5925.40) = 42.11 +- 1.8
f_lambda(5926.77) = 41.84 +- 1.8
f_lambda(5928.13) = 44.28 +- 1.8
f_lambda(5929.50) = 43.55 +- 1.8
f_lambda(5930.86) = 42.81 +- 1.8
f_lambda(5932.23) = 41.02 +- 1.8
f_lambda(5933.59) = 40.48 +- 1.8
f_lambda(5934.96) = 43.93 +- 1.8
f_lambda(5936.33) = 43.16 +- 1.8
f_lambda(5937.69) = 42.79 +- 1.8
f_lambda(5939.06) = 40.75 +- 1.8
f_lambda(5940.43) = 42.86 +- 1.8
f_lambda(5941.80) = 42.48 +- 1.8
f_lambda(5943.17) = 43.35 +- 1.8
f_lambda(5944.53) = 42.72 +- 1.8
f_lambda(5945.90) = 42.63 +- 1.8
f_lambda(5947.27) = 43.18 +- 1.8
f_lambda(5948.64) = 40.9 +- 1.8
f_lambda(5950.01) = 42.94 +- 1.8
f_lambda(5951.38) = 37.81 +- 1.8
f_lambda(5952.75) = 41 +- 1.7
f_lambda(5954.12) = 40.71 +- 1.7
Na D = 5.3 Angstrom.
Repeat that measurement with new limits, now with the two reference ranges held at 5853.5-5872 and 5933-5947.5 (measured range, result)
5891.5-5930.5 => 3.9 Angstrom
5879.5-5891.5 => 2.3 Angstrom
